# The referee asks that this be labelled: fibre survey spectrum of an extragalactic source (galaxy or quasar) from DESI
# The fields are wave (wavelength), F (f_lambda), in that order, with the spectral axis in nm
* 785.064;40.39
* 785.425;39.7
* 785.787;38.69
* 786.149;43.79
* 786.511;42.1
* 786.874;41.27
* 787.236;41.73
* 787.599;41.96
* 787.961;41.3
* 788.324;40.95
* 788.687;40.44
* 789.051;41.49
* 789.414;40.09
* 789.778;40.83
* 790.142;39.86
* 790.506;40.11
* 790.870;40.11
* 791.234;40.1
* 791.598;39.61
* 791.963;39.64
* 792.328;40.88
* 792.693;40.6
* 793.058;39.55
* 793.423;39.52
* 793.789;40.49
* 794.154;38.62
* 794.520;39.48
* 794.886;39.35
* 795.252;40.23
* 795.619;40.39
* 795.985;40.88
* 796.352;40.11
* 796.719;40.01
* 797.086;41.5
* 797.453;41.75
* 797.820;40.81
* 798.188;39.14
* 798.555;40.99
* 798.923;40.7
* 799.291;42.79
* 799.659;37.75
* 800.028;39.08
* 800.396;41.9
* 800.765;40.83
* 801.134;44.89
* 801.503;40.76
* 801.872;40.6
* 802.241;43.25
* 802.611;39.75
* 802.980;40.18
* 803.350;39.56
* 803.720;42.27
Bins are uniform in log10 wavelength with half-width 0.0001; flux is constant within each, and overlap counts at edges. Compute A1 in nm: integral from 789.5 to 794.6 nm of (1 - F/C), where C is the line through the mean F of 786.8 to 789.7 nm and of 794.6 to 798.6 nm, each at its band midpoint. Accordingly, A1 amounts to 0.106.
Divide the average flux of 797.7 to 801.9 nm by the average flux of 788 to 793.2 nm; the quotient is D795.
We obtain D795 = 1.0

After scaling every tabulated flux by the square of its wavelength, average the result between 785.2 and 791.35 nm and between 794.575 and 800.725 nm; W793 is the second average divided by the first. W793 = 1.01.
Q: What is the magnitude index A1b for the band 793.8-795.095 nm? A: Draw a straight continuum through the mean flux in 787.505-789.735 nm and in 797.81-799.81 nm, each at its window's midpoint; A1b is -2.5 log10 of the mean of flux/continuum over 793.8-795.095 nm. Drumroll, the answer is 0.03 mag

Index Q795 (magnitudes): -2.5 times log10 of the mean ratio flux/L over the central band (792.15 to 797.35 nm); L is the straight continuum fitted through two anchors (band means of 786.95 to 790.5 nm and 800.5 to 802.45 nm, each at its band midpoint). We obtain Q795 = 0.03 mag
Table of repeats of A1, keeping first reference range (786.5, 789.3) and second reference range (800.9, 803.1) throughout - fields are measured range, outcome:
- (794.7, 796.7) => 0.06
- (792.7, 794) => 0.05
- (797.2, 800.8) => 0.08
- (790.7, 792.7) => 0.06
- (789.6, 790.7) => 0.03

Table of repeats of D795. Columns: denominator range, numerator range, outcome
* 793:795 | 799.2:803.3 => 1.04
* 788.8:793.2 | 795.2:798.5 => 1.01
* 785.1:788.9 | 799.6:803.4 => 0.99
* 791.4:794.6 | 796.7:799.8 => 1.02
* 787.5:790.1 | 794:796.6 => 0.97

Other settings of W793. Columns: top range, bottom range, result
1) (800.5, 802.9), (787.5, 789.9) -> 1.05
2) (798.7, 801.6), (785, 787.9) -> 1.03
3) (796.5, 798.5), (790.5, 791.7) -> 1.03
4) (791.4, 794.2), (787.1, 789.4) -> 0.98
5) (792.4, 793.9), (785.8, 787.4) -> 0.97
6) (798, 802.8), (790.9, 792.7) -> 1.04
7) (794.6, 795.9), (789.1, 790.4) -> 1.01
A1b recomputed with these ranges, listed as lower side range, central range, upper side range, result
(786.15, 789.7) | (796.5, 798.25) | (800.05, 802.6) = 0.02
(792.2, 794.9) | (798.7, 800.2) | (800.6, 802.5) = 0.04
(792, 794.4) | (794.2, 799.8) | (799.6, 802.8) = 0.00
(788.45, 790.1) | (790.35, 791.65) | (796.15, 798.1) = 0.02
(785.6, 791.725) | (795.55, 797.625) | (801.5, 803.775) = 0.00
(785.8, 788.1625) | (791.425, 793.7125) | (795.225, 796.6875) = 0.02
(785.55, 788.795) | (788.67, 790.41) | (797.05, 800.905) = 0.02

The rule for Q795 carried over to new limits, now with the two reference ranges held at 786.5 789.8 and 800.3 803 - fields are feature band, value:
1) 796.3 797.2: 0.02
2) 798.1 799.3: 0.02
